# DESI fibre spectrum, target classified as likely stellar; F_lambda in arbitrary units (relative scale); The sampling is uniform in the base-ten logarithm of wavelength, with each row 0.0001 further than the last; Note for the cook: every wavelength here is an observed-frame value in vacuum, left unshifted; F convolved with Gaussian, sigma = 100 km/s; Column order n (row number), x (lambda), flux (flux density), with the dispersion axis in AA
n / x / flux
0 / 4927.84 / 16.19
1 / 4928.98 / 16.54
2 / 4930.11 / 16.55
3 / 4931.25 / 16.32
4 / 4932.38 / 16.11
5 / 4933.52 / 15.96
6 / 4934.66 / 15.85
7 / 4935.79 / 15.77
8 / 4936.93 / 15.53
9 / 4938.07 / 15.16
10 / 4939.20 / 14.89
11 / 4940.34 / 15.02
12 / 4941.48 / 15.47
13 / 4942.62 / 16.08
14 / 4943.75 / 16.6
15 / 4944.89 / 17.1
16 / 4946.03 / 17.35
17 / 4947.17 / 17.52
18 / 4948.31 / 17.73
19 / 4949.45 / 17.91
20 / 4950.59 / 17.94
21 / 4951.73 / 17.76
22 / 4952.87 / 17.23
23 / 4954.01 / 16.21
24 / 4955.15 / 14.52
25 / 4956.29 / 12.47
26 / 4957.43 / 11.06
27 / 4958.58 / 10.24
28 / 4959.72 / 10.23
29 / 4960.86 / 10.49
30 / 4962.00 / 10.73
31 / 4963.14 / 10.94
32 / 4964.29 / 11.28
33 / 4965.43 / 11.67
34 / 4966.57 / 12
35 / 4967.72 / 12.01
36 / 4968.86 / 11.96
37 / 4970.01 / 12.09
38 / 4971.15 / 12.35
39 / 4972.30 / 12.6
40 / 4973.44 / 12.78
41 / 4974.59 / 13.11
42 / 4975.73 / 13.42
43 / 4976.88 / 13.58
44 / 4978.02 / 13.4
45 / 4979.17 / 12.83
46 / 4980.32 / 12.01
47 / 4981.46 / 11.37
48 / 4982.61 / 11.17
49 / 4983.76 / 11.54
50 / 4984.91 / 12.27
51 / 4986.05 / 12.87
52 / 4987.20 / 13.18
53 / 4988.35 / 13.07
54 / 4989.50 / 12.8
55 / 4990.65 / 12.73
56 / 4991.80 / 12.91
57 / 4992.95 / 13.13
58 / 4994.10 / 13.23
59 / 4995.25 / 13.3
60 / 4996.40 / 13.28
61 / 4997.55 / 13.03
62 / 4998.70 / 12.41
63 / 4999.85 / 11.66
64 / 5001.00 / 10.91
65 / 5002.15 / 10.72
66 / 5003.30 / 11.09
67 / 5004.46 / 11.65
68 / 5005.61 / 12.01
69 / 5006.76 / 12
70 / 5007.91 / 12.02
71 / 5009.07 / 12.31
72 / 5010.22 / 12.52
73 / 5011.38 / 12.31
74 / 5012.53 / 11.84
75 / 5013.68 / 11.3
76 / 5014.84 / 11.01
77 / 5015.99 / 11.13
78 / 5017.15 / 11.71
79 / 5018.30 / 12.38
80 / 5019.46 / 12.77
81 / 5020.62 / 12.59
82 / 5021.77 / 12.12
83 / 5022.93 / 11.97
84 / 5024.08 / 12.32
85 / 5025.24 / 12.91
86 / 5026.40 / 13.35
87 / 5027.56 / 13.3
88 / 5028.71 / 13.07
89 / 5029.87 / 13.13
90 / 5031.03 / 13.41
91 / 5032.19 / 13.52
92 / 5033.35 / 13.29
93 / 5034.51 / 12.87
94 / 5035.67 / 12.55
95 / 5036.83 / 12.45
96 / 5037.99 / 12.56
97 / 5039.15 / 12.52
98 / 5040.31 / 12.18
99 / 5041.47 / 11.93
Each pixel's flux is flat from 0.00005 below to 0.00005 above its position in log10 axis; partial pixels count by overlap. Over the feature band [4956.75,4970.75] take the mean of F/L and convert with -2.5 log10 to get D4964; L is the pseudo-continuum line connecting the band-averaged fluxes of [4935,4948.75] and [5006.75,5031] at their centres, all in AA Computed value 0.32 mag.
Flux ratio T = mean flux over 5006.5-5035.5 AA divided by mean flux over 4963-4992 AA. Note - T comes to 1.0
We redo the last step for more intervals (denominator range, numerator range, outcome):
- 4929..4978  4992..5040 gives 0.86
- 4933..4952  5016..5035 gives 0.78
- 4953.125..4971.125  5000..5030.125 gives 1.01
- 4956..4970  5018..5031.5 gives 1.13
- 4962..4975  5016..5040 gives 1.06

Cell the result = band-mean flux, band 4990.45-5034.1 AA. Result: 12.4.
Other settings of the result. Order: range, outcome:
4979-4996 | 12.6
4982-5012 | 12.3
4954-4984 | 12.1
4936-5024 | 13.1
